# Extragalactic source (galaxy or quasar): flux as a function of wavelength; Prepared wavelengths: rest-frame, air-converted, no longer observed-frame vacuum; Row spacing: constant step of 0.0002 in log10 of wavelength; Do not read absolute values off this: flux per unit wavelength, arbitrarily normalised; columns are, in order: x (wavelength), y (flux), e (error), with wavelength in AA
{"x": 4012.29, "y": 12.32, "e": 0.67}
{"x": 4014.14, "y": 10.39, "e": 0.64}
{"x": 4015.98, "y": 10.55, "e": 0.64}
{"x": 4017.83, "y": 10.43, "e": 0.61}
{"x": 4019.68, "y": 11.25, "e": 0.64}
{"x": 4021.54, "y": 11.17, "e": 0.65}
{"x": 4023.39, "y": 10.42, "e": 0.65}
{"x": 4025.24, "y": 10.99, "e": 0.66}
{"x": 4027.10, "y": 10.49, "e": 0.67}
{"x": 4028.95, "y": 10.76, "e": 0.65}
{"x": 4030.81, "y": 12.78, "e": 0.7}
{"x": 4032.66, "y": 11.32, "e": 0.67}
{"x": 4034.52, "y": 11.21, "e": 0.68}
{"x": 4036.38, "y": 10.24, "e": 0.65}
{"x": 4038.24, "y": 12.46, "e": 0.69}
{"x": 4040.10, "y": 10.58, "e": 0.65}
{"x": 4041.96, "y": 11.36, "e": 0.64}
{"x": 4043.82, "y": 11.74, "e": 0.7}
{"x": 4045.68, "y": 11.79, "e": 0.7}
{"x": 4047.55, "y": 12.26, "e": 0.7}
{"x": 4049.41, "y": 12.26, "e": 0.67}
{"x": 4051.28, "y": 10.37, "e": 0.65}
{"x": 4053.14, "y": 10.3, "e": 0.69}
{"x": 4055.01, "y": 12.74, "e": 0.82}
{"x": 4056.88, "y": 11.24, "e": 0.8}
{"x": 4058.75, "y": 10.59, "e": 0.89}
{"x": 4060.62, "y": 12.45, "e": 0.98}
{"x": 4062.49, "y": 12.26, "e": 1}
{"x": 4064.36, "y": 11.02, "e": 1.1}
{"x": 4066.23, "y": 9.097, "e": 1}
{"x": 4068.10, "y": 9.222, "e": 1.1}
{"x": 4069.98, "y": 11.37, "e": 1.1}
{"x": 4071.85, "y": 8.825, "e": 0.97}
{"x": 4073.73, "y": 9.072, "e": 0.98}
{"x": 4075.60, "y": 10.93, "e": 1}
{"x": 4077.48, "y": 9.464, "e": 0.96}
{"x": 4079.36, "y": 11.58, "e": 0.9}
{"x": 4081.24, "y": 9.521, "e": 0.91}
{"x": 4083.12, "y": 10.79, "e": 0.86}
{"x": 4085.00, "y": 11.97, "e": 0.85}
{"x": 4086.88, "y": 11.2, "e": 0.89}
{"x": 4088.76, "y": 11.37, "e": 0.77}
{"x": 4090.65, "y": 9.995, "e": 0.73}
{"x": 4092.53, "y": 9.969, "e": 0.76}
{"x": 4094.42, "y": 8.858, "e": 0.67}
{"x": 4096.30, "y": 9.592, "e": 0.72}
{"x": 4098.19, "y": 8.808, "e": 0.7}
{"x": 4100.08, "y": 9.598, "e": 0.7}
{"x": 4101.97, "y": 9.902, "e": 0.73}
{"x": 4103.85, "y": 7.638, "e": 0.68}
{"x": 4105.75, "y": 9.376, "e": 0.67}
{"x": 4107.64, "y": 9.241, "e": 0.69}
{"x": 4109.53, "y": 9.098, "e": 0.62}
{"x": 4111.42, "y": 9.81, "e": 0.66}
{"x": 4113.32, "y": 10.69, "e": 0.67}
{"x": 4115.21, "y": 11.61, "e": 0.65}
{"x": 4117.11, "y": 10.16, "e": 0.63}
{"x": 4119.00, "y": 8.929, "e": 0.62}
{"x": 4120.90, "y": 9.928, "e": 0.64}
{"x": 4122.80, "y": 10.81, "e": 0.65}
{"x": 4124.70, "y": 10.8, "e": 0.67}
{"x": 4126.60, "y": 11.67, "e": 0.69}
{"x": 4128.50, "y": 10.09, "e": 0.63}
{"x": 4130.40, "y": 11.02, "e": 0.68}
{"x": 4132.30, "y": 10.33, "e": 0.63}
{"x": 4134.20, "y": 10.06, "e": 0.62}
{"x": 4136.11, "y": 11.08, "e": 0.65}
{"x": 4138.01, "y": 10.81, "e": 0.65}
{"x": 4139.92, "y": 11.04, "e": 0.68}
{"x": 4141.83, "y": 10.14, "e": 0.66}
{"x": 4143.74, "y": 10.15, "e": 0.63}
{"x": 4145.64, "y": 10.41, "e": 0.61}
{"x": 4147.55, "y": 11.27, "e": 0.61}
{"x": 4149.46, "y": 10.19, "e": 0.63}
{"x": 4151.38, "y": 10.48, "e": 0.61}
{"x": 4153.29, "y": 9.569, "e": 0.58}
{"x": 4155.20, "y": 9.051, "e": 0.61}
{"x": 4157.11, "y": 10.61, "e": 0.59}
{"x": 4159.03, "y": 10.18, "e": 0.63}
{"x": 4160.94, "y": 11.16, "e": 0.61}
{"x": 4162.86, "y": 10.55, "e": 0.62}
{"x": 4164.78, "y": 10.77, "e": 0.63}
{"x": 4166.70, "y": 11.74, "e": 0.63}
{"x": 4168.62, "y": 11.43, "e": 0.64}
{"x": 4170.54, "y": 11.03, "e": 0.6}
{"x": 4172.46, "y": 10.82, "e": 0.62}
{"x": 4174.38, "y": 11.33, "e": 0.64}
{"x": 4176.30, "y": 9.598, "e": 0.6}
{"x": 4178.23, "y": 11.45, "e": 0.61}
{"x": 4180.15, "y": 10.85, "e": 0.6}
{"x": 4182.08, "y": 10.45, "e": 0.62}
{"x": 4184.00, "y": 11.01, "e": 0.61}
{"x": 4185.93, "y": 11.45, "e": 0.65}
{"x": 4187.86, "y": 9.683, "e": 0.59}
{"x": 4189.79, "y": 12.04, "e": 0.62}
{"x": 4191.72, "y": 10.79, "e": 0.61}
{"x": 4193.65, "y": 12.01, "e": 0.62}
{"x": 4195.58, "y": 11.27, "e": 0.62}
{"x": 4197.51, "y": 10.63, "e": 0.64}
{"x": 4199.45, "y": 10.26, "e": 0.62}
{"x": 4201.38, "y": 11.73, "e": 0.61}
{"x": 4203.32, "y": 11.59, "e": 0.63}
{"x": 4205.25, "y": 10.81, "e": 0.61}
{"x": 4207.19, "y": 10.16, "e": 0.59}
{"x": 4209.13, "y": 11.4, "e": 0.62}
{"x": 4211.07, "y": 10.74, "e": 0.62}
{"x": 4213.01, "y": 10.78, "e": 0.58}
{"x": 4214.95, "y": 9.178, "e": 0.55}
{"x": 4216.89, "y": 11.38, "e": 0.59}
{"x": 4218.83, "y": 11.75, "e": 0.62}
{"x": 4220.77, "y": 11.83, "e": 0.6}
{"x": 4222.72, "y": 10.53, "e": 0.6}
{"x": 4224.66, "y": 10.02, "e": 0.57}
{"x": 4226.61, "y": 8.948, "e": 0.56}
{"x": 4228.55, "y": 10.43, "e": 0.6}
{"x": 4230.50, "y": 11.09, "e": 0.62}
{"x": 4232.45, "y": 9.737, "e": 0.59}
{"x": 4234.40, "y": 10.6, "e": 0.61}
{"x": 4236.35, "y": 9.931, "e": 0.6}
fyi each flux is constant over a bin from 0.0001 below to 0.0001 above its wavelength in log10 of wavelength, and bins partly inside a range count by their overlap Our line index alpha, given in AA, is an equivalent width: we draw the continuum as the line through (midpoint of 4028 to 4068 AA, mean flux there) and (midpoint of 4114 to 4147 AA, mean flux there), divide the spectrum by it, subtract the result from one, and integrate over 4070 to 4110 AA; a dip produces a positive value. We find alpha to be 3.8 AA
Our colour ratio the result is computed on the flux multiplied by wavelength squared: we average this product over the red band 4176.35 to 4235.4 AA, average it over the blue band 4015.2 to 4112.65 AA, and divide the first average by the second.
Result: 1.1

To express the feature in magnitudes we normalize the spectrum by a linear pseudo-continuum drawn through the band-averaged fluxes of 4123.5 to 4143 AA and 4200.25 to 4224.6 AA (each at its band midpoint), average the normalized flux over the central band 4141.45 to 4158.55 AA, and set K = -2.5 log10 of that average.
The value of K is 0.06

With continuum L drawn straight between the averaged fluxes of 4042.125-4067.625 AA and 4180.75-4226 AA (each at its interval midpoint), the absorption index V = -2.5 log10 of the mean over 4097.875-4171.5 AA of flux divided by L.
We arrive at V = 0.083 mag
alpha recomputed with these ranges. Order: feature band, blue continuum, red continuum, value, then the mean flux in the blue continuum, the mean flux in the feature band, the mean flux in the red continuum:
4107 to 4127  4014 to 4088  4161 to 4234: 1.3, 11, 10.2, 10.8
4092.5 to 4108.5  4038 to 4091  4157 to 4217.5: 2.6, 10.9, 9.17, 10.9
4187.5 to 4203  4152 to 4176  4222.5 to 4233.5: -1.1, 10.7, 11.1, 10.1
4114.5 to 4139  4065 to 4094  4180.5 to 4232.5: -0.2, 10.3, 10.6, 10.8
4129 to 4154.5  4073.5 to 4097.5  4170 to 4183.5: 0.3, 10.4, 10.5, 10.8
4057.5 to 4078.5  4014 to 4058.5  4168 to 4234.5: 1.4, 11.2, 10.4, 10.8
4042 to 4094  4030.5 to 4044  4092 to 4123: -1.2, 11.4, 10.9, 9.62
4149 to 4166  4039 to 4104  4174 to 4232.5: 0.7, 10.6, 10.3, 10.8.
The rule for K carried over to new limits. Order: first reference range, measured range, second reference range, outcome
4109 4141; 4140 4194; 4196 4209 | 0.000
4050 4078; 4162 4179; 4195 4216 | -0.023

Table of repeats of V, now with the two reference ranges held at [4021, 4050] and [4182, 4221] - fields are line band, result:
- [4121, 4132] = 0.04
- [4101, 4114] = 0.19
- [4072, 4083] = 0.12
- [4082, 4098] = 0.09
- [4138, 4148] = 0.05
